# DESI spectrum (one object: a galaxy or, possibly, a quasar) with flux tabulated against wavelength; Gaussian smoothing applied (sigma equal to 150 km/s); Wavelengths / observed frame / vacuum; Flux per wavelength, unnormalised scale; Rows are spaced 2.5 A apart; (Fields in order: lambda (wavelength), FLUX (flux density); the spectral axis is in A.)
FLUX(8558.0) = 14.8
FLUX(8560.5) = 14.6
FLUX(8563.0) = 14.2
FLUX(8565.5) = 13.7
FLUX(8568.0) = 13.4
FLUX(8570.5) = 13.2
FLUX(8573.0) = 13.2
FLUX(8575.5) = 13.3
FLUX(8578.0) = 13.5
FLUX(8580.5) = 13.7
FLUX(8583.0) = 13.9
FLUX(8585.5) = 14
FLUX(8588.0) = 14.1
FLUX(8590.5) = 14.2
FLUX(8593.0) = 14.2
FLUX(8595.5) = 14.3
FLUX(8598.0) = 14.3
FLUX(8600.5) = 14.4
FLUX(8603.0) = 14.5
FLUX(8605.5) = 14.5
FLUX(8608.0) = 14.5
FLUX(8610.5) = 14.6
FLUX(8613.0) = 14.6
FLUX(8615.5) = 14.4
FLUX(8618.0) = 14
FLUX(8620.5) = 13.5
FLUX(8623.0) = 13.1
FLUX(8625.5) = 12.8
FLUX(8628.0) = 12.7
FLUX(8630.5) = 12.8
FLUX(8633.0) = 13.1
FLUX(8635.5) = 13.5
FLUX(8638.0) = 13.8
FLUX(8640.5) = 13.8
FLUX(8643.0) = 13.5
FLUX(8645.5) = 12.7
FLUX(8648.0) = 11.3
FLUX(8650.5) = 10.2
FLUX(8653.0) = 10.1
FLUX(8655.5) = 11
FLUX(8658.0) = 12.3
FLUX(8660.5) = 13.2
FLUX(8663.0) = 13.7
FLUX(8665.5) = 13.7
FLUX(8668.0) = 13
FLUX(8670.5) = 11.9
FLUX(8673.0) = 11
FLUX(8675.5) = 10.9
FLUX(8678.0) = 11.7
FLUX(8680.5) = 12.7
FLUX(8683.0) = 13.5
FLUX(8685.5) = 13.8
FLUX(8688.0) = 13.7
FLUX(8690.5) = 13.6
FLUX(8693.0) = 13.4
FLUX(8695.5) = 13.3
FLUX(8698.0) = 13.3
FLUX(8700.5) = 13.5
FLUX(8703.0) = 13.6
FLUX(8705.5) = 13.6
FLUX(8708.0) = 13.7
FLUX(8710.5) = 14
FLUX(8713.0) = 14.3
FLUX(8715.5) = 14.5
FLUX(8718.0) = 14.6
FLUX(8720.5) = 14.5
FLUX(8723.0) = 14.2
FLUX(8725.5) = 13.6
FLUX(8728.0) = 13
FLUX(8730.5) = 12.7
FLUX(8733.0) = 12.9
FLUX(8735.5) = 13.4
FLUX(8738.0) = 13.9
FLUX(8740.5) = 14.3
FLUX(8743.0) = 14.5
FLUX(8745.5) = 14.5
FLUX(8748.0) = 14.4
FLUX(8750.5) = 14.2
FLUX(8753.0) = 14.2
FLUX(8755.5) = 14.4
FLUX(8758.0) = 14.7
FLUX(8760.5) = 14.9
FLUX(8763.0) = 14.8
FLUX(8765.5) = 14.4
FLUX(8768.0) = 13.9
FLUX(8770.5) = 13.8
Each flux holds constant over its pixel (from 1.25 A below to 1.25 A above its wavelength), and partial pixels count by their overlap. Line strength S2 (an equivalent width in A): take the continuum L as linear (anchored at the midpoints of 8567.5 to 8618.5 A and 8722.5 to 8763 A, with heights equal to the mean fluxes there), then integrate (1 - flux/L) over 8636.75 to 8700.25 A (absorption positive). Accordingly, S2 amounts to 6.4 A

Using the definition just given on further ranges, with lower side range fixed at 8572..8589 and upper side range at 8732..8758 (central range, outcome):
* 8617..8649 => 1.6 A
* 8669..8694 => 2.4 A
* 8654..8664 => 1.0 A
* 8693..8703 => 0.4 A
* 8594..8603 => -0.4 A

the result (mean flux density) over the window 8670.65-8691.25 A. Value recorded 12.6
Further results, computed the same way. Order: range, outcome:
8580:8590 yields 14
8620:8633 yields 13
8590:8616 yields 14.4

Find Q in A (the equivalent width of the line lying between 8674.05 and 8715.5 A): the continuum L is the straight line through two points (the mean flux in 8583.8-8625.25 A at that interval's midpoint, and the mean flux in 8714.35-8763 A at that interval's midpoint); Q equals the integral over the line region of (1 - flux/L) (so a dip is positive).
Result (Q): 2.4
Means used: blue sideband 14.2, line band 13.3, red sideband 14.1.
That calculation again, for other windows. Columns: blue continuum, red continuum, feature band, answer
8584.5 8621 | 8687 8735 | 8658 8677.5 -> 2.08 A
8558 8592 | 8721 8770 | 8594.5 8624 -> -0.80 A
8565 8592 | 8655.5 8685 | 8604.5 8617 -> -1.20 A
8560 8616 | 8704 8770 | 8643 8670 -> 3.61 A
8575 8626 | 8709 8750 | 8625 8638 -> 0.89 A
